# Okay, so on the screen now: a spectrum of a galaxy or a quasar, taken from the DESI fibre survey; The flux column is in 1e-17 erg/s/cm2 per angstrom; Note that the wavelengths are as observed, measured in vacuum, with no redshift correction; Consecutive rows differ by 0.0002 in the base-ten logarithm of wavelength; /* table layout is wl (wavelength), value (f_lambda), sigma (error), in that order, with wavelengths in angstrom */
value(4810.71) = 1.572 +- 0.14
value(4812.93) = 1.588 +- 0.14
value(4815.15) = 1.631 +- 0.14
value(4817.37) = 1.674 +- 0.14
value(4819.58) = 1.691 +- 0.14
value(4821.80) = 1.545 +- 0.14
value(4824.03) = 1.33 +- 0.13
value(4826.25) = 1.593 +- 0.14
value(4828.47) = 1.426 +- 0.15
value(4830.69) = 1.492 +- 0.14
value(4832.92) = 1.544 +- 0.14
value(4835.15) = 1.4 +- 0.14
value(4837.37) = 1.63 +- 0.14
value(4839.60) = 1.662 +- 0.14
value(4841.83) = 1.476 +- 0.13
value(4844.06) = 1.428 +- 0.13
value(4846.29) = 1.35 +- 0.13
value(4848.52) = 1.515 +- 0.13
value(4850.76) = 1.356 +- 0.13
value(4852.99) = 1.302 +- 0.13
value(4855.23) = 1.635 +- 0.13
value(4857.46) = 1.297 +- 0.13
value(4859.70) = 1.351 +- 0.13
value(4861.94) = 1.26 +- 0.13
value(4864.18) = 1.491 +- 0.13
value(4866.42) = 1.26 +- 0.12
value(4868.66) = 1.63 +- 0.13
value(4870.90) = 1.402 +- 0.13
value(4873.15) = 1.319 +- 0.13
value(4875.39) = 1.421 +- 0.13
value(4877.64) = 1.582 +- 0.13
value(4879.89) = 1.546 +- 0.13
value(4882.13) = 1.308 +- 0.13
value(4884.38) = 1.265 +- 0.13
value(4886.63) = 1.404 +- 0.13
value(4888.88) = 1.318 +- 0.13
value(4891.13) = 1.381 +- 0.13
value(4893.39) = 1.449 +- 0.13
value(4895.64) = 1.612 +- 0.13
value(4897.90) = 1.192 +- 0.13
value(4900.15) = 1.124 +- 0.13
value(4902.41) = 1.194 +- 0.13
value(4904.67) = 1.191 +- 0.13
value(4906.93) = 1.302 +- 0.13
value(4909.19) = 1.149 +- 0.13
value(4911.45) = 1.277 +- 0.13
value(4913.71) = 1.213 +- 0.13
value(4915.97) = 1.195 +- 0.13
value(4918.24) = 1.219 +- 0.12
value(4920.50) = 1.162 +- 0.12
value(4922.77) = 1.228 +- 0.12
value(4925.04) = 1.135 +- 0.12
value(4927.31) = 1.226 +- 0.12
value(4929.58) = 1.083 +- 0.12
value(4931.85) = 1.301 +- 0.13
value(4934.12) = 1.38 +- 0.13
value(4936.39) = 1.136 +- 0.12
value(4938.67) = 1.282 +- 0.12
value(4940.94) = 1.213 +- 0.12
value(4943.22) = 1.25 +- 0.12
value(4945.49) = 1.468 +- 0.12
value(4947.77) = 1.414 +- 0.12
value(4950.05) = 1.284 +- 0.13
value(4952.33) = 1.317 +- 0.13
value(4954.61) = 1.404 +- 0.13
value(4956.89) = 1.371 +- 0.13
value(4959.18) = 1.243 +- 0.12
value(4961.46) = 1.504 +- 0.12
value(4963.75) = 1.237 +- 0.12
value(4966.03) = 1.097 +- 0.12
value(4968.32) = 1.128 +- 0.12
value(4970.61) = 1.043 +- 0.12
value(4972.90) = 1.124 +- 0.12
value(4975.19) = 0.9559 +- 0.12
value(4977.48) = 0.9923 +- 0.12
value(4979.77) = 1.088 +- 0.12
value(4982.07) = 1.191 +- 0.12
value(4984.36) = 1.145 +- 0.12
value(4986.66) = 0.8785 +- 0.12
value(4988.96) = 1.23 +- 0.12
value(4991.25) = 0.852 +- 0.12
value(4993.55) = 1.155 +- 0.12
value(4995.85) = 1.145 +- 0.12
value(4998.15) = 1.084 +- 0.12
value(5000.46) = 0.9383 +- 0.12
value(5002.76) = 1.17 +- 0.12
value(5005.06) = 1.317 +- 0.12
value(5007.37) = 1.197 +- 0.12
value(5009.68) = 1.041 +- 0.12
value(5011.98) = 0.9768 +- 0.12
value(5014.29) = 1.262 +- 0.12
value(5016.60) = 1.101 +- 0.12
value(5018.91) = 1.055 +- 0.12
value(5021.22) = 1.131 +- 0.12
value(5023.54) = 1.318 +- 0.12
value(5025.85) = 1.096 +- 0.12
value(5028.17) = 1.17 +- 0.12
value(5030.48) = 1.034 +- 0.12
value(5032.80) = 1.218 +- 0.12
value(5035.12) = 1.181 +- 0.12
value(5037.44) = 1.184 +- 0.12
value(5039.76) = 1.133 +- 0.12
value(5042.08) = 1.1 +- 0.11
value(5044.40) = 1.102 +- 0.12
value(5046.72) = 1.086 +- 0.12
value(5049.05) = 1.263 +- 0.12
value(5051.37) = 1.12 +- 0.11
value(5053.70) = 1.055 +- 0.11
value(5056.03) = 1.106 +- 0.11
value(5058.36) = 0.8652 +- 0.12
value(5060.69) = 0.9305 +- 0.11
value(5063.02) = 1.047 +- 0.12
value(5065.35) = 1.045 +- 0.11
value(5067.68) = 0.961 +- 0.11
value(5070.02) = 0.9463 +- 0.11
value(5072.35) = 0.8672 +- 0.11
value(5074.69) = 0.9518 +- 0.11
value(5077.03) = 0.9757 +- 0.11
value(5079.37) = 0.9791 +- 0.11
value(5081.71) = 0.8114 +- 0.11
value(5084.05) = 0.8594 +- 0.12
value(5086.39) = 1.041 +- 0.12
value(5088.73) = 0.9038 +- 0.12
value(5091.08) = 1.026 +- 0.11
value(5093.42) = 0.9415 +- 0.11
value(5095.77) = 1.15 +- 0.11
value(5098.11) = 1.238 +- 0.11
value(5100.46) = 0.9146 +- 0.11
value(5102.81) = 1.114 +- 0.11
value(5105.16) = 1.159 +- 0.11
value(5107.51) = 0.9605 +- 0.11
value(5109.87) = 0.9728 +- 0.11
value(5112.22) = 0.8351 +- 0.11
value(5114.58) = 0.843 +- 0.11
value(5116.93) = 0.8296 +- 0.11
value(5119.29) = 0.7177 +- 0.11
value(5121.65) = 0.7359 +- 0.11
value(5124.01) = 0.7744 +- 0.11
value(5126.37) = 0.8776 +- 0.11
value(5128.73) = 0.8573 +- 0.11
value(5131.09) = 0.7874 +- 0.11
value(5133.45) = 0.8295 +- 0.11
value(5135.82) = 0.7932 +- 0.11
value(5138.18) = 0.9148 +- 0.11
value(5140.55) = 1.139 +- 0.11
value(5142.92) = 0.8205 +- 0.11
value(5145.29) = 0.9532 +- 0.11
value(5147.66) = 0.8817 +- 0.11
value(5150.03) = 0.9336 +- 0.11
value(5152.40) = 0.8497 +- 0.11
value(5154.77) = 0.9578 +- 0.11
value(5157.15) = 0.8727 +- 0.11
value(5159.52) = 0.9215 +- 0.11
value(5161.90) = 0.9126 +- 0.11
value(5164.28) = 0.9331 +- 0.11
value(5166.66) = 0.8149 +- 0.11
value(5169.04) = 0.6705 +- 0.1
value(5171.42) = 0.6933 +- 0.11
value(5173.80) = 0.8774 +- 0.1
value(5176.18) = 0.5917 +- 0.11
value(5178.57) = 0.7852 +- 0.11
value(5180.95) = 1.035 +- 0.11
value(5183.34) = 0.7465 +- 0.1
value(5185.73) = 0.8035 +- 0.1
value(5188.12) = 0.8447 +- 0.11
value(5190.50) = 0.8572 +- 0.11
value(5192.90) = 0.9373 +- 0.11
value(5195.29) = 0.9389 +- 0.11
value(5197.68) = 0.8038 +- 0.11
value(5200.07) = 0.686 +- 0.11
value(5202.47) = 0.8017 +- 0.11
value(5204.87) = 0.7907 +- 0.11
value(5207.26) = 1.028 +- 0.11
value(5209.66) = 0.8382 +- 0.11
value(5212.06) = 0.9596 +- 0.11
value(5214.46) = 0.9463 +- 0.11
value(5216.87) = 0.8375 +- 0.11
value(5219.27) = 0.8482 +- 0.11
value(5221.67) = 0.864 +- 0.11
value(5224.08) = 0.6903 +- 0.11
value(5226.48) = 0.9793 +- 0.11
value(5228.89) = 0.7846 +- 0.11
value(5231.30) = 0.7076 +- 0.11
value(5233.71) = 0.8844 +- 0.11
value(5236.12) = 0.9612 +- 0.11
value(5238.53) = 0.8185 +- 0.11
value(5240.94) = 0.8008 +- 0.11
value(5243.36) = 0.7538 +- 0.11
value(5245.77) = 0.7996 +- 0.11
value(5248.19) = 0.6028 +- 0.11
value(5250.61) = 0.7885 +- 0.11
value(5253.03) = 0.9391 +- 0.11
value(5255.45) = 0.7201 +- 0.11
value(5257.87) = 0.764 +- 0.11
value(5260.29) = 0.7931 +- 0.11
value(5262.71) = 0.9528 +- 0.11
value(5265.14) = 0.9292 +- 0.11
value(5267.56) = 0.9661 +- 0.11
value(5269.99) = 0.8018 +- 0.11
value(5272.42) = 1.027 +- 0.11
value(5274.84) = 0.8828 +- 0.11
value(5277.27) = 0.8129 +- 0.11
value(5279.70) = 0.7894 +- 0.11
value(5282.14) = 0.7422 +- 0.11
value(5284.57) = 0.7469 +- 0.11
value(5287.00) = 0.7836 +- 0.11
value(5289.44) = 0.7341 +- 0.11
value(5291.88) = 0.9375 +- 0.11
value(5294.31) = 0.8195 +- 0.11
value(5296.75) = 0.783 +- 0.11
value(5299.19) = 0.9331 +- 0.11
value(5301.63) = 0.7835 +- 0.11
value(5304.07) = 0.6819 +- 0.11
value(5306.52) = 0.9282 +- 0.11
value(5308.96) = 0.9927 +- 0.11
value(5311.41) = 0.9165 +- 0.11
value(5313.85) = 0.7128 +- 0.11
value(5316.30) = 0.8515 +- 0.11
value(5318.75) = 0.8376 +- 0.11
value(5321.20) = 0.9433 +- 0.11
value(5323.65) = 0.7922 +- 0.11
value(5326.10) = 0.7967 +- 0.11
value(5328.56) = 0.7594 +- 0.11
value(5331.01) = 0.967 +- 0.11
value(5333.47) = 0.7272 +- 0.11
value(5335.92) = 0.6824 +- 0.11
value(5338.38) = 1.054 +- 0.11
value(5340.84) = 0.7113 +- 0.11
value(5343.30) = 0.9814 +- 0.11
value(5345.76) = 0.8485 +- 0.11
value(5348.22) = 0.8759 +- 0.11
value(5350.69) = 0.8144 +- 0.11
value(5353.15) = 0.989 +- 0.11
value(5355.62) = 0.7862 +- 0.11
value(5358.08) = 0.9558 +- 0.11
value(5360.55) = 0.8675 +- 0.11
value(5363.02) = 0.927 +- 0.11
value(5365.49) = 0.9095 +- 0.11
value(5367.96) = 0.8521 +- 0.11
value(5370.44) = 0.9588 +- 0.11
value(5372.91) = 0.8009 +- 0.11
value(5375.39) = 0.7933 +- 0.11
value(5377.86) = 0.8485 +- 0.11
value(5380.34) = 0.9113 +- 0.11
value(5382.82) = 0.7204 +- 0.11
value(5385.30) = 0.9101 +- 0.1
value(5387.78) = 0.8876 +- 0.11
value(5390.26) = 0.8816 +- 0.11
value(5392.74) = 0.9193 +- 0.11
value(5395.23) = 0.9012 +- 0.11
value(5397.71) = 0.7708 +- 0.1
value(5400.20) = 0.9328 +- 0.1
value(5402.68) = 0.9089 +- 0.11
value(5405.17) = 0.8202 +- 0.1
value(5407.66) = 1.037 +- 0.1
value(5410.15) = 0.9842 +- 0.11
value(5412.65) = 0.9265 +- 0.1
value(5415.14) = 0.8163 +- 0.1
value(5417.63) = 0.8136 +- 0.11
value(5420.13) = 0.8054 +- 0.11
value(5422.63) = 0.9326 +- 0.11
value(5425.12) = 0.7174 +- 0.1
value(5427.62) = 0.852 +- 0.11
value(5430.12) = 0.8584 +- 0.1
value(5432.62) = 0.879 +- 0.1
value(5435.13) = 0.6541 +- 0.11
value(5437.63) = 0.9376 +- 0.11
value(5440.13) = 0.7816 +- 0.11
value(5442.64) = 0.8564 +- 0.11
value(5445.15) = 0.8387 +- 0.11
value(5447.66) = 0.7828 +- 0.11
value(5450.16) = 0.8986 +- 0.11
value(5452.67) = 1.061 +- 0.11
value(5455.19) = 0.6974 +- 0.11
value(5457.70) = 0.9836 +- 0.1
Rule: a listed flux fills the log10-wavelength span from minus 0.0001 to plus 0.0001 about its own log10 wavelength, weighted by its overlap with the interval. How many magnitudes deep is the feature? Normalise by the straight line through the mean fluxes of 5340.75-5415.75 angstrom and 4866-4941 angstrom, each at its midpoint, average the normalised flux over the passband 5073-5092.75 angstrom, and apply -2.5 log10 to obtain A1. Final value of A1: 0.209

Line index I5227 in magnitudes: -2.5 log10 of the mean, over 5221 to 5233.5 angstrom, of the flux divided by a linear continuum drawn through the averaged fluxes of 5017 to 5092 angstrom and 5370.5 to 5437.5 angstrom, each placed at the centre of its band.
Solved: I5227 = 0.18 mag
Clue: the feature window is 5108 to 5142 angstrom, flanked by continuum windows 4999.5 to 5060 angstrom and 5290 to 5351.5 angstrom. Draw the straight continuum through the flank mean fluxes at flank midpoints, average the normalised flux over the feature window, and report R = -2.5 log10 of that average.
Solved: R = 0.21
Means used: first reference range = 1.12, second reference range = 0.844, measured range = 0.852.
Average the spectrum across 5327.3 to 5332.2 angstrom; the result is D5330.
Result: 0.862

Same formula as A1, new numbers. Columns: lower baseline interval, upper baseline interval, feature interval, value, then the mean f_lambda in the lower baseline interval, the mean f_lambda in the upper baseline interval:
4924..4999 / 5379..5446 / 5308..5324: 0.08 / 1.19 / 0.861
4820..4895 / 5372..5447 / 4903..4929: 0.14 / 1.44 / 0.856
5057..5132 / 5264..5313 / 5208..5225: 0.02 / 0.936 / 0.849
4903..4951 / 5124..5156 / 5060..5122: 0.01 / 1.24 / 0.888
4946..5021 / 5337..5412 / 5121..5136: 0.29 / 1.16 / 0.885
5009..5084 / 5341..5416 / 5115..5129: 0.27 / 1.06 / 0.882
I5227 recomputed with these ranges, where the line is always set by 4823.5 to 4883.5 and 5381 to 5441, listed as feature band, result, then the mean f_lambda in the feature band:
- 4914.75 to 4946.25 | 0.11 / 1.23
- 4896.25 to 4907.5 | 0.15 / 1.21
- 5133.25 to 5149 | 0.25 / 0.909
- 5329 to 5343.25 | 0.13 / 0.837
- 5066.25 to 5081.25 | 0.28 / 0.942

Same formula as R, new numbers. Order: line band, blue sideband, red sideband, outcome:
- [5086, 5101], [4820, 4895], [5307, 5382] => 0.12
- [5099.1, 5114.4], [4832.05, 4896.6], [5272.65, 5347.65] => 0.13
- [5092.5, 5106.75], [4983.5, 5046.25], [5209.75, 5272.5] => -0.07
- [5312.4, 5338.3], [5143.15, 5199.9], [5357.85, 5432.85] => 0.06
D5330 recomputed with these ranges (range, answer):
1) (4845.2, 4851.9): 1.41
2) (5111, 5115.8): 0.841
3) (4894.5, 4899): 1.4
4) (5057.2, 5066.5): 0.972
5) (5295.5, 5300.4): 0.857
